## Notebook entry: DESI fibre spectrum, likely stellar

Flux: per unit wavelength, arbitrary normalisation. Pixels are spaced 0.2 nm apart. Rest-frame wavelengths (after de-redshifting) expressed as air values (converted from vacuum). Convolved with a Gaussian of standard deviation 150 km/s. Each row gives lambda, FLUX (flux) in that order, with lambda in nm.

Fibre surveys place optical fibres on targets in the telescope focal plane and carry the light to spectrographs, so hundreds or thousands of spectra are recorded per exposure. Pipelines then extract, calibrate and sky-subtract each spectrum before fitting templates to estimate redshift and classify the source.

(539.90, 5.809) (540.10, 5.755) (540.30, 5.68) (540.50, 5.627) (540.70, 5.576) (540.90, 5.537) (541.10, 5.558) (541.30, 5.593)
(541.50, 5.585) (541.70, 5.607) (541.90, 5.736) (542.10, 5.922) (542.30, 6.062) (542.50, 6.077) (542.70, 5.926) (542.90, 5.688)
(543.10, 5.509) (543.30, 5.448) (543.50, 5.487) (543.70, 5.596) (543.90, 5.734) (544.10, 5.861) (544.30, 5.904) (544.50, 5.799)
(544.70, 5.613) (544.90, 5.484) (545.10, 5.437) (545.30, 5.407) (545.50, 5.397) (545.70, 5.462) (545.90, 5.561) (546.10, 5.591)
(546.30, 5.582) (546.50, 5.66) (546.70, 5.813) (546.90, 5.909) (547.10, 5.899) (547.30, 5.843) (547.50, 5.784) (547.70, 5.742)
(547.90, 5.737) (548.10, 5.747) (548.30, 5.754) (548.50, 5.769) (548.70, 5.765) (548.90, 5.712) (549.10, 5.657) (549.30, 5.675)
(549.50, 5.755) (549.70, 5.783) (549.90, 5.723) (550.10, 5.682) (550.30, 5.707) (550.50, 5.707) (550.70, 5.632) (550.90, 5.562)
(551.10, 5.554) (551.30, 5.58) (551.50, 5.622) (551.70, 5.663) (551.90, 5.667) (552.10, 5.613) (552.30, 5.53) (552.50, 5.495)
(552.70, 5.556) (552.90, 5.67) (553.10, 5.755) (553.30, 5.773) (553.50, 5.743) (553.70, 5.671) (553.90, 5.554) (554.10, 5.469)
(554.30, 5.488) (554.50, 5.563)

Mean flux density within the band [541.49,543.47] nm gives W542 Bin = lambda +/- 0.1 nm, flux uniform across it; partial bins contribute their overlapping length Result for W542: 5.75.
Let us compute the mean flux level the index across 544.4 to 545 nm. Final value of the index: 5.63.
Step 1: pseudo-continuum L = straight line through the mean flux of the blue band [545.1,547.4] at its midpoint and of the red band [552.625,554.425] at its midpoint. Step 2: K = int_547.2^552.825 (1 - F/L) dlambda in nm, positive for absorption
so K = -0.044 nm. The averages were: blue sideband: 5.64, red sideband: 5.63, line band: 5.68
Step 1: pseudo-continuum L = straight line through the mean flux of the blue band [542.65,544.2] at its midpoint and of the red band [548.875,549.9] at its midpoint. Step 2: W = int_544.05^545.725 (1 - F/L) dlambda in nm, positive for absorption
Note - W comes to 0.02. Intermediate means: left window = 5.65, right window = 5.72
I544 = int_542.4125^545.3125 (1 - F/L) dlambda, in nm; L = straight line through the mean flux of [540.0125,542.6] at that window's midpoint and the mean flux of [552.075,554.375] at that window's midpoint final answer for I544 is 0.01 nm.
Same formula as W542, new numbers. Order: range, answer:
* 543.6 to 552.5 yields 5.67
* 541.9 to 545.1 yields 5.73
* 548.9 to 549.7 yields 5.71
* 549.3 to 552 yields 5.66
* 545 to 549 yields 5.68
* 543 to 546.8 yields 5.6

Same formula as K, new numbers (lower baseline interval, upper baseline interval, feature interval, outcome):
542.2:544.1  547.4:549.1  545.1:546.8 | 0.06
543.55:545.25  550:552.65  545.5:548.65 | -0.04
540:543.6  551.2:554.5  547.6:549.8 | -0.04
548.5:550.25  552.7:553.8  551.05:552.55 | 0.03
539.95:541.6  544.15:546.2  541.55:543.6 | -0.05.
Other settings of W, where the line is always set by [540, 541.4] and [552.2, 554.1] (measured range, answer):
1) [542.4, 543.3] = -0.02 nm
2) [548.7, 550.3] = -0.03 nm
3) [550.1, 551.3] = 0.00 nm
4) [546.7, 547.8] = -0.04 nm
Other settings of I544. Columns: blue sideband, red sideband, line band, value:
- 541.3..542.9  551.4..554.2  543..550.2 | 0.08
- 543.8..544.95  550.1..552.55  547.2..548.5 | -0.02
